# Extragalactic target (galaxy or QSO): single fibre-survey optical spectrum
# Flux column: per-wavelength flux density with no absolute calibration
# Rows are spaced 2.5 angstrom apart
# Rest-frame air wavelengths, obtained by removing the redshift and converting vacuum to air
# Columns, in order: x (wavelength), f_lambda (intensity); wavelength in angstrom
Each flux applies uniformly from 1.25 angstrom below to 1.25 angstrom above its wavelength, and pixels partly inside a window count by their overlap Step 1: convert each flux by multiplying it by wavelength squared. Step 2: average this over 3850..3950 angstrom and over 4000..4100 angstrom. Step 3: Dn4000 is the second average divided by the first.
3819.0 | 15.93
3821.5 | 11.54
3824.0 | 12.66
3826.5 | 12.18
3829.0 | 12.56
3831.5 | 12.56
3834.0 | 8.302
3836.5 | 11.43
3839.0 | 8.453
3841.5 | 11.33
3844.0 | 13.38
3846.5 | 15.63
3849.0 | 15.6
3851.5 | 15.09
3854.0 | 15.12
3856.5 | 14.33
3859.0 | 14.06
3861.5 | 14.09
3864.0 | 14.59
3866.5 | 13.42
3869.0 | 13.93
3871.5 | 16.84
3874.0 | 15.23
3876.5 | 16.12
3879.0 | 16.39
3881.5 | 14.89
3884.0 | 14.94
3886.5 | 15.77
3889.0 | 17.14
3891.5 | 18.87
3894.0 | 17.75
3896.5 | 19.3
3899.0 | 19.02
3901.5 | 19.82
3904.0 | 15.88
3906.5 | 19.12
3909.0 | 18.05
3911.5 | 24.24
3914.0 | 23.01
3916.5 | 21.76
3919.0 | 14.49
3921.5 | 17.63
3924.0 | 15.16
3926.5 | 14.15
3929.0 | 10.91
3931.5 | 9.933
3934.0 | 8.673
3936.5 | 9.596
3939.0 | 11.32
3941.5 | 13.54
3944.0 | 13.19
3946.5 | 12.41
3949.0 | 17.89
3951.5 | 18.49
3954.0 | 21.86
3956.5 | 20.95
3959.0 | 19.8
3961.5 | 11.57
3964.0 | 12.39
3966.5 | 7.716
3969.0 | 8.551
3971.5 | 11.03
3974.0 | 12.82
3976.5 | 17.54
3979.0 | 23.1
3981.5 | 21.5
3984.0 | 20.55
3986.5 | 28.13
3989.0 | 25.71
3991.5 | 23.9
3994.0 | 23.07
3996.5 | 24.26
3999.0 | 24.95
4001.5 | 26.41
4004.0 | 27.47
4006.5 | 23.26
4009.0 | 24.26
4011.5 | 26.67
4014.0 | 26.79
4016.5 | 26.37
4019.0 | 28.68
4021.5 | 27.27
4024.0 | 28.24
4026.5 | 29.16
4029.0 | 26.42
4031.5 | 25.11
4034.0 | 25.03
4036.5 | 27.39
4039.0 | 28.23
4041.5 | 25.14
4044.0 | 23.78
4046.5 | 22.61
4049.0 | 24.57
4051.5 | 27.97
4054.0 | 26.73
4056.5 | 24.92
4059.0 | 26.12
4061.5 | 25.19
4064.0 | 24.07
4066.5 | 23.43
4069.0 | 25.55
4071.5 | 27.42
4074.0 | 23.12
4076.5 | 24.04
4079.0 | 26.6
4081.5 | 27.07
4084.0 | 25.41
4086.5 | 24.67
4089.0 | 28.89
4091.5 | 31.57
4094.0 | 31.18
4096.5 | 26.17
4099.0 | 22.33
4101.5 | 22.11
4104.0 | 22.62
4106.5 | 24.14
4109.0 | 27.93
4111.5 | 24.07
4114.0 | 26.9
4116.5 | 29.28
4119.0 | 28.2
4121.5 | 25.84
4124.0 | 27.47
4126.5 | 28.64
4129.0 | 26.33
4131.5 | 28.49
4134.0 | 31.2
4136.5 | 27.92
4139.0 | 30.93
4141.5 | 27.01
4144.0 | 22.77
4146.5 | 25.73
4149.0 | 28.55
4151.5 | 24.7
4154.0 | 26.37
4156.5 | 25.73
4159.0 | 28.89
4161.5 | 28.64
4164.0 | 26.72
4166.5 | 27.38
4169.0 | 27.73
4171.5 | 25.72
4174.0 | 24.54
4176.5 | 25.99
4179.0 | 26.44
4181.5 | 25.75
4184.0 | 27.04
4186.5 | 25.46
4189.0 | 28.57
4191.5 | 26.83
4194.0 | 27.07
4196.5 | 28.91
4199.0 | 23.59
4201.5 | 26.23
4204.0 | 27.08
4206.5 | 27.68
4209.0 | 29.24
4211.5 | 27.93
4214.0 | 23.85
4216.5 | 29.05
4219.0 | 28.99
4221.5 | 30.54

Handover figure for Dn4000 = 1.80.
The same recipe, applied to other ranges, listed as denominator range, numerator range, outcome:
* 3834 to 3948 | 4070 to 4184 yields 1.98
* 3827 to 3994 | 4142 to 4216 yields 1.92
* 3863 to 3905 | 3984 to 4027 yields 1.67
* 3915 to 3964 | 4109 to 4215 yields 2.02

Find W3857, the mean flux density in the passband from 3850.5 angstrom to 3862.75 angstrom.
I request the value 14.5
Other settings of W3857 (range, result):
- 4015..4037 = 27.1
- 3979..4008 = 24.4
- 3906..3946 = 15.2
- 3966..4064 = 23.9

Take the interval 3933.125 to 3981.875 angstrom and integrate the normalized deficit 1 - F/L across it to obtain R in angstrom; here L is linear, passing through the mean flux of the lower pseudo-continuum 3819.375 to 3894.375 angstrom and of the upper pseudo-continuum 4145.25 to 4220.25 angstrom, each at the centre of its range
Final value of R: 9.4 angstrom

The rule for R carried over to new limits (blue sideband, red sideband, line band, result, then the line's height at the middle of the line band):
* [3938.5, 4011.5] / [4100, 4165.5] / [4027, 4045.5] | -3.26 angstrom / 22.1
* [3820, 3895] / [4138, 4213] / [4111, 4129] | -1.95 angstrom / 24.6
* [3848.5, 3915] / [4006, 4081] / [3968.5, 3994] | 3.02 angstrom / 22.3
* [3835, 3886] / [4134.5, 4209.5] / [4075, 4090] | -1.79 angstrom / 23.2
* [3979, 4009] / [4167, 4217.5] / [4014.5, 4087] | -2.40 angstrom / 25.1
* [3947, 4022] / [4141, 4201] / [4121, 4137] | -1.80 angstrom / 25.2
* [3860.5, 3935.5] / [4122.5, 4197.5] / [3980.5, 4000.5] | -3.88 angstrom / 20.2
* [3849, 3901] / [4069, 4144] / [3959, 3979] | 7.32 angstrom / 20.3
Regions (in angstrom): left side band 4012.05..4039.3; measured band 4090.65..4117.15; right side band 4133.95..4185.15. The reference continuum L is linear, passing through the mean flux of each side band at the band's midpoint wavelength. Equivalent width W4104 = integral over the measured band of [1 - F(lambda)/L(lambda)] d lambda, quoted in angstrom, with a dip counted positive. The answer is 0.9 angstrom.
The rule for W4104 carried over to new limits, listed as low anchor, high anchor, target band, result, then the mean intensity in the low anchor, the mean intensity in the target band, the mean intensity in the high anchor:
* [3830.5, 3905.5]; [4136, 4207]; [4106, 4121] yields -1.43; 15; 26.8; 26.7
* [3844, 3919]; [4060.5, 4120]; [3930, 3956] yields 7.57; 16.8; 13.9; 25.9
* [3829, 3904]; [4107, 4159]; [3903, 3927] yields -1.93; 14.9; 18.5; 27.2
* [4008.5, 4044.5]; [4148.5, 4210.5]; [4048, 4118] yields 2.24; 26.7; 25.9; 26.8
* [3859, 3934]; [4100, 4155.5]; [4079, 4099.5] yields -1.92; 16.5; 27.3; 26.7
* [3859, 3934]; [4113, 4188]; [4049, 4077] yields -2.29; 16.5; 25.3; 27.1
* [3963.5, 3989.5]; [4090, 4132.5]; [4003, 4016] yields -4.19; 17.1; 25.7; 26.7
